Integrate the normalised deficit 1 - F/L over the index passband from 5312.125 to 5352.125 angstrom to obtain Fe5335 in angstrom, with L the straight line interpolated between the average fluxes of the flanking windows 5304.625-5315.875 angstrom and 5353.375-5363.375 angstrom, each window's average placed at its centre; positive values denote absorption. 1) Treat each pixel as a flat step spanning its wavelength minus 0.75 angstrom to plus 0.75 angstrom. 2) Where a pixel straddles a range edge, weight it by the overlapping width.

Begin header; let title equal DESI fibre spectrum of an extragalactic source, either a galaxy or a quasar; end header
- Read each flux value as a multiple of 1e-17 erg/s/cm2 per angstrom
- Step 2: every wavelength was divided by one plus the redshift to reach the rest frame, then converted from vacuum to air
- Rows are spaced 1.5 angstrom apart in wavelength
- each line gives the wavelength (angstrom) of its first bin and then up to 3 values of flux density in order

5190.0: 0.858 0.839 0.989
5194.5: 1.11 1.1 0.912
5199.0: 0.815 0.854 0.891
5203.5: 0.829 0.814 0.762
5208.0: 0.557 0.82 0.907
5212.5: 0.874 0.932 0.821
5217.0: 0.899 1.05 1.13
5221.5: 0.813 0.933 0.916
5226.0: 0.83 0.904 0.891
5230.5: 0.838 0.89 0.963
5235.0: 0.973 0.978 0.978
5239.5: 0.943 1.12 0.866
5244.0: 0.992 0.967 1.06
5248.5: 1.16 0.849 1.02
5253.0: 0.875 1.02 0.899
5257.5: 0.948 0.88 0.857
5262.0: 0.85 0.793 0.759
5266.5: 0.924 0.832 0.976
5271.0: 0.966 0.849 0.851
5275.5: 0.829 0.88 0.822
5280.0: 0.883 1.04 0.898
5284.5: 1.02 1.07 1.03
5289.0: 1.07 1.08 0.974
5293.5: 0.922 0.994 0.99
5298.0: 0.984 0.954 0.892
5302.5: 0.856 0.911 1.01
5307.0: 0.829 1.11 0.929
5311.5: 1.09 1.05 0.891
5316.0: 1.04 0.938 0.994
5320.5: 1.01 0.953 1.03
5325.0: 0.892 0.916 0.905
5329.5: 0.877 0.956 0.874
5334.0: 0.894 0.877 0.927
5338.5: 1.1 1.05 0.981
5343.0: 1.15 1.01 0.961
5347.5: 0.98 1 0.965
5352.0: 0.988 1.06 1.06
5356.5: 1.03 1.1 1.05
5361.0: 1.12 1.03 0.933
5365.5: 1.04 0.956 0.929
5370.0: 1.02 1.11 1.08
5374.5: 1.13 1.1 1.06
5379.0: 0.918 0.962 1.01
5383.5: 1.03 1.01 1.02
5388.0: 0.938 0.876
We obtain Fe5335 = 2.0 angstrom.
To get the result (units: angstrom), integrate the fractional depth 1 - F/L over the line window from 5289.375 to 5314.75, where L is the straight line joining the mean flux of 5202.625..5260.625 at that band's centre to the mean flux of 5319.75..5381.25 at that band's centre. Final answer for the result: -0.1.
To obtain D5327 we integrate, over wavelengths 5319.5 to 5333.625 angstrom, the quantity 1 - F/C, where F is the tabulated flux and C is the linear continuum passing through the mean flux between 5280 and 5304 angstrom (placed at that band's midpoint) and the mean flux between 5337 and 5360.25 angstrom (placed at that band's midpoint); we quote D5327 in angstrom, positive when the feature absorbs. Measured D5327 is 1.0 angstrom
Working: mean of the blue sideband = 0.979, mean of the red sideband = 1.03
